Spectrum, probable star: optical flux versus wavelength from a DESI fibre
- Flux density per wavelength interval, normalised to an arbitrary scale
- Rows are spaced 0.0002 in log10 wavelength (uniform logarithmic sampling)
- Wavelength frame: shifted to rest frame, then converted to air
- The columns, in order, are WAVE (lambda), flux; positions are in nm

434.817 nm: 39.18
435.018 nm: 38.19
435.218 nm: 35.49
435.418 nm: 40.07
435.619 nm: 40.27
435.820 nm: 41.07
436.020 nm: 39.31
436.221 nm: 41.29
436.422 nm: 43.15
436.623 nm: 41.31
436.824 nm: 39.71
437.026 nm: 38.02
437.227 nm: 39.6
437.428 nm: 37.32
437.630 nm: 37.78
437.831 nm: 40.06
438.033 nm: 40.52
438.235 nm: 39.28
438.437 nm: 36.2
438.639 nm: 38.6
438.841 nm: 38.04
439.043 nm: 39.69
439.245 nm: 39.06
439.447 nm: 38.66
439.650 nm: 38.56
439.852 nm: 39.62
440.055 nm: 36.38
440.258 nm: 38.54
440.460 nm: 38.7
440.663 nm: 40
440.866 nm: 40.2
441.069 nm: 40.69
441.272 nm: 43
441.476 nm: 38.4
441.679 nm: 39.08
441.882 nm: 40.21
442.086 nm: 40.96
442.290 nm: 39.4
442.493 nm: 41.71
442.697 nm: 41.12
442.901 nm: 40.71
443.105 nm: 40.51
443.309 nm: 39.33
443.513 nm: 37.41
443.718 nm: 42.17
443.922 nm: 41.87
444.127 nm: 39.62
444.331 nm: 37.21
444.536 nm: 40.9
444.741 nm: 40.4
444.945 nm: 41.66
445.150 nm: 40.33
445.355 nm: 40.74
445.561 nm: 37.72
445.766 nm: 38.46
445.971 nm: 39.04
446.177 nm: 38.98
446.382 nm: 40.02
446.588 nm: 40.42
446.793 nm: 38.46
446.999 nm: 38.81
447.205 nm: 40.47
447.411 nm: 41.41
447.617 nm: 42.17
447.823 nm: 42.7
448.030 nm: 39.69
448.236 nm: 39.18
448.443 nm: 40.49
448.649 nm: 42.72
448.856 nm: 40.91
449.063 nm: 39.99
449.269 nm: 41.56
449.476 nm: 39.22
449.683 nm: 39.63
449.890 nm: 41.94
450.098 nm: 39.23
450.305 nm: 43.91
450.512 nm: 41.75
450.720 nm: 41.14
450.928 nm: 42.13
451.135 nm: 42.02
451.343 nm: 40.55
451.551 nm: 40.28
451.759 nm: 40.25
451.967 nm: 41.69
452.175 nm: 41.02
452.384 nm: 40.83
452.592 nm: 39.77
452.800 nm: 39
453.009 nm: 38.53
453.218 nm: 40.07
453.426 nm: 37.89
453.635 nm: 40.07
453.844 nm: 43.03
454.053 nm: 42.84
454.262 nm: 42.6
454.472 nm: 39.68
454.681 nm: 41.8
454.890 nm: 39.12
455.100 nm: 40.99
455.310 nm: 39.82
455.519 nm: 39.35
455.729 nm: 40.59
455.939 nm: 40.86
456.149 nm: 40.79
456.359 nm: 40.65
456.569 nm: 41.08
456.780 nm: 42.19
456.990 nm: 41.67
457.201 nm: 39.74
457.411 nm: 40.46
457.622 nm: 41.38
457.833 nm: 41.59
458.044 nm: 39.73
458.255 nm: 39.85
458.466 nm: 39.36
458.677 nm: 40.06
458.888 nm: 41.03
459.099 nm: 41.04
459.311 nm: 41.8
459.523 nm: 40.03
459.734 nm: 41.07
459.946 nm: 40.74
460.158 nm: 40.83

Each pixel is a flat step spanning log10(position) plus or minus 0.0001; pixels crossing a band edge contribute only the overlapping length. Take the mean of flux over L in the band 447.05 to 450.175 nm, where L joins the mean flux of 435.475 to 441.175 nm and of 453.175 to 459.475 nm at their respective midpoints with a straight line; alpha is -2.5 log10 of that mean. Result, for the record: -0.02 mag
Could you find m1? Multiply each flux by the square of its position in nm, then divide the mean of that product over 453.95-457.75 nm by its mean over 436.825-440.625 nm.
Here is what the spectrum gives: 1.14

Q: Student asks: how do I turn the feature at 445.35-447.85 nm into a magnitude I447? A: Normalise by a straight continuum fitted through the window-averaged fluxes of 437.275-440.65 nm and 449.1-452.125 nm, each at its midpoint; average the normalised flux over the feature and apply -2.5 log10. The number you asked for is 0.01 mag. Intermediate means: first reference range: 38.6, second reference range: 41.1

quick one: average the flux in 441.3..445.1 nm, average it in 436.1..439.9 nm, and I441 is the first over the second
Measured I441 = 1.02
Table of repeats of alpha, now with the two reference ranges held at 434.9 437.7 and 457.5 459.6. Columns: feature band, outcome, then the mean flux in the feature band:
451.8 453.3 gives 0.004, 40.1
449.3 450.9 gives -0.023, 41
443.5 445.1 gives -0.012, 40.3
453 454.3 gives -0.012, 40.8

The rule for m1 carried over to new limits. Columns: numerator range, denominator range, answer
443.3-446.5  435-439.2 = 1.05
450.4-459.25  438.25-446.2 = 1.09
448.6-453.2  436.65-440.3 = 1.11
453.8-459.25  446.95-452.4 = 1.03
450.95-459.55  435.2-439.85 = 1.12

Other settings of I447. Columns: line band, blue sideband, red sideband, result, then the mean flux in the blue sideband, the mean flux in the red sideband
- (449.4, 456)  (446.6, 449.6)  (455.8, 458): 0.00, 40.6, 41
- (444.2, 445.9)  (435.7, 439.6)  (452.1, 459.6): 0.01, 39.4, 40.6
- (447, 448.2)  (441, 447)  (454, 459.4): -0.02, 40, 40.7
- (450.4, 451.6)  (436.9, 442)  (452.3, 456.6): -0.03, 39.1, 40.4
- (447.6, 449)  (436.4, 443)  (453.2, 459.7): -0.02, 39.5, 40.7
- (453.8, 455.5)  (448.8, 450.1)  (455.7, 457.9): -0.01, 40.4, 41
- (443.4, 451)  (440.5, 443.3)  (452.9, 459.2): 0.00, 40.4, 40.6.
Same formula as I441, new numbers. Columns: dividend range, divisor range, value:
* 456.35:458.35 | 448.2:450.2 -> 1.01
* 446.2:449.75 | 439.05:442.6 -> 1.02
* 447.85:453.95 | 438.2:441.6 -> 1.04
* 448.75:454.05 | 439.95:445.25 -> 1.02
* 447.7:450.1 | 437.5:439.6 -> 1.05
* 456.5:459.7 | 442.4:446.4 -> 1.02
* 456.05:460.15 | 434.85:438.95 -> 1.04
